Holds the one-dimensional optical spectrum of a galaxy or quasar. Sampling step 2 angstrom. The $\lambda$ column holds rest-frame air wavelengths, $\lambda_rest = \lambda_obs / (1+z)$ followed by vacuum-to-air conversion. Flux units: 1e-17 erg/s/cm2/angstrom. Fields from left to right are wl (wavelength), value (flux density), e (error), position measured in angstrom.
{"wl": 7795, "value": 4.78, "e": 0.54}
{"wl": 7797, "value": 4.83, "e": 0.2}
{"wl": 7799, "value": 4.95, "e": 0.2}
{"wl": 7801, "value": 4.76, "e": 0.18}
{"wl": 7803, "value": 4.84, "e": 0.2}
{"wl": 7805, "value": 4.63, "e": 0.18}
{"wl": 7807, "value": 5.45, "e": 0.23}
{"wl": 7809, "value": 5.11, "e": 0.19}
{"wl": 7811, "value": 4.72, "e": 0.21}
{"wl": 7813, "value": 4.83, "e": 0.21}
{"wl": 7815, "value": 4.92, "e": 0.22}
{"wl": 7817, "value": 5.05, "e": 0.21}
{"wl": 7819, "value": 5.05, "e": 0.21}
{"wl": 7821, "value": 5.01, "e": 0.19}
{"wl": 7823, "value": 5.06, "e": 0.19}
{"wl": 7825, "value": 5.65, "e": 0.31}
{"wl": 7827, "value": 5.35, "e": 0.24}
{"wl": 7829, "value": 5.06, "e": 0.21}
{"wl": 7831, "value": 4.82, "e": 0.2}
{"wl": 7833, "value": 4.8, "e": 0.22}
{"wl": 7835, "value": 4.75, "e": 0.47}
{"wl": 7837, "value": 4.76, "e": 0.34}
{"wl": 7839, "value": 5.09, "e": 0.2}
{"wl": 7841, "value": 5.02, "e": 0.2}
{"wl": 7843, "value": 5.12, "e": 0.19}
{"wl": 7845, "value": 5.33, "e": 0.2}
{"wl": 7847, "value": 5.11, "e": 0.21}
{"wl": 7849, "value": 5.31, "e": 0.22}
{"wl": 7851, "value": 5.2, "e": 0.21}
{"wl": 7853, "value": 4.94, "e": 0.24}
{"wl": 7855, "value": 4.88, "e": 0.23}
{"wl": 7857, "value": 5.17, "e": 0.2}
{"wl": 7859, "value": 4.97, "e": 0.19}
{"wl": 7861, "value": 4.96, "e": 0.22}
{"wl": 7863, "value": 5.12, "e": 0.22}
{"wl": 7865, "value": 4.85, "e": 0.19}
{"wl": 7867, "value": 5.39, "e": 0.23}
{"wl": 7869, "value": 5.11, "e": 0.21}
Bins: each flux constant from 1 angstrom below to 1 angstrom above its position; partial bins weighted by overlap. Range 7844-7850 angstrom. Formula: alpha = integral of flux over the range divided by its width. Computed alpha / 5.25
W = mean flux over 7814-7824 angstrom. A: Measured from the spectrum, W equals 5.02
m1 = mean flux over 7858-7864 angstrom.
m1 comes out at 5.02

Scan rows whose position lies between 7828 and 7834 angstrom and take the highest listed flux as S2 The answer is 5.06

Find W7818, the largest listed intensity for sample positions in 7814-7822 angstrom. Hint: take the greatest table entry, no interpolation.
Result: 5.05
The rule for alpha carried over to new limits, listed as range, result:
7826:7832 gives 5.08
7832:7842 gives 4.88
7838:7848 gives 5.13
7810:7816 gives 4.82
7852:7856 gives 4.91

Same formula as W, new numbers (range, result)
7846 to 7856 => 5.09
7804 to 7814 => 4.95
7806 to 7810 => 5.28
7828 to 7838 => 4.84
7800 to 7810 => 4.96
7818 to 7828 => 5.22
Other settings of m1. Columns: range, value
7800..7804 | 4.8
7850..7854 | 5.07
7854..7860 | 5.01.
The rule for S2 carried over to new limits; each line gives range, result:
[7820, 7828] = 5.65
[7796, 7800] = 4.95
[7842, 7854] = 5.33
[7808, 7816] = 5.11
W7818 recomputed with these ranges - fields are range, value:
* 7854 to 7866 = 5.17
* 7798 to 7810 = 5.45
